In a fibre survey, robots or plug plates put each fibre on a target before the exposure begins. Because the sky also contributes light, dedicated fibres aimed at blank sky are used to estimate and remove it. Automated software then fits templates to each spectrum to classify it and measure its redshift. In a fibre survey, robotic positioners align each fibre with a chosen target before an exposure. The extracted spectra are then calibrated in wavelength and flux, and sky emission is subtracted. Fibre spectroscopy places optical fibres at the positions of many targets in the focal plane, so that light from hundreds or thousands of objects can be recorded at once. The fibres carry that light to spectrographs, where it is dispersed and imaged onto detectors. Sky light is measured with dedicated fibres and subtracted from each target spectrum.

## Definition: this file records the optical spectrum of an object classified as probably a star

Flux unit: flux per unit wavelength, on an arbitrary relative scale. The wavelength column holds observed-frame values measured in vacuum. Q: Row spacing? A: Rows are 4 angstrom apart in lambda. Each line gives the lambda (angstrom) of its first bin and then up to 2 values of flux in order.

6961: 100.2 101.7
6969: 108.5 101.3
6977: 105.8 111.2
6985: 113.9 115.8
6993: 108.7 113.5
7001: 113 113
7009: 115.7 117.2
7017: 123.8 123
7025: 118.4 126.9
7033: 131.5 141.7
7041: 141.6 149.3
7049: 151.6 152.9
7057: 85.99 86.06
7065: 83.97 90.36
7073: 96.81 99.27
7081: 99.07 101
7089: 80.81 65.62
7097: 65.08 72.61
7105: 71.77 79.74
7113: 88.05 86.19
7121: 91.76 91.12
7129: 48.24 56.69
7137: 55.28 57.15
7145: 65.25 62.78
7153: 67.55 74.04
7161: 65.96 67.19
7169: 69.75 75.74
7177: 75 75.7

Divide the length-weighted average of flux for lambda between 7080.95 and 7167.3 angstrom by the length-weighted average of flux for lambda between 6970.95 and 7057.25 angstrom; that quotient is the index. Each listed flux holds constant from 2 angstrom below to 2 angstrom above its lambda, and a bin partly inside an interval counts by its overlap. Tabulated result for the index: 0.59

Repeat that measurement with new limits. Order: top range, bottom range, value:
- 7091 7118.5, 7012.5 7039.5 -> 0.59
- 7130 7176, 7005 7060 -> 0.51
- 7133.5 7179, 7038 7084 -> 0.59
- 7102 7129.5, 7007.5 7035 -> 0.66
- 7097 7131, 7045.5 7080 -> 0.72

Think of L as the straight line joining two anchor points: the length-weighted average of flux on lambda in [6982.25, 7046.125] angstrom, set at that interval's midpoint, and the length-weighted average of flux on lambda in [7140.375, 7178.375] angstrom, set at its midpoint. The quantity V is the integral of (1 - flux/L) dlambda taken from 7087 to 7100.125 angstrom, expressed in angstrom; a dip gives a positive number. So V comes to 3.1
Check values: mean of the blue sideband 122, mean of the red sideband 68.3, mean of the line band 70.7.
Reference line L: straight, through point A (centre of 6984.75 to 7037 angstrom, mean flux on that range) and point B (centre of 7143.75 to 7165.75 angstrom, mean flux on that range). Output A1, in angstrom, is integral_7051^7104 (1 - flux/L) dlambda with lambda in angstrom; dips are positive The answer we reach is 2.9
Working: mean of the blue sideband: 119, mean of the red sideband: 67.2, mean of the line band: 90.4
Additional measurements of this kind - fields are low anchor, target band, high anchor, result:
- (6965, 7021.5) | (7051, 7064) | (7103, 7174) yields -1.7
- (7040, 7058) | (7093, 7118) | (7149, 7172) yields 6.5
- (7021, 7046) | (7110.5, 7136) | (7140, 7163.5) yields 2.0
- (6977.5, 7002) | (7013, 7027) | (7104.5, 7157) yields -2.4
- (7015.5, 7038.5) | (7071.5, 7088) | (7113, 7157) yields 0.2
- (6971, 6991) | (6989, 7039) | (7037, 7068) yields -2.1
